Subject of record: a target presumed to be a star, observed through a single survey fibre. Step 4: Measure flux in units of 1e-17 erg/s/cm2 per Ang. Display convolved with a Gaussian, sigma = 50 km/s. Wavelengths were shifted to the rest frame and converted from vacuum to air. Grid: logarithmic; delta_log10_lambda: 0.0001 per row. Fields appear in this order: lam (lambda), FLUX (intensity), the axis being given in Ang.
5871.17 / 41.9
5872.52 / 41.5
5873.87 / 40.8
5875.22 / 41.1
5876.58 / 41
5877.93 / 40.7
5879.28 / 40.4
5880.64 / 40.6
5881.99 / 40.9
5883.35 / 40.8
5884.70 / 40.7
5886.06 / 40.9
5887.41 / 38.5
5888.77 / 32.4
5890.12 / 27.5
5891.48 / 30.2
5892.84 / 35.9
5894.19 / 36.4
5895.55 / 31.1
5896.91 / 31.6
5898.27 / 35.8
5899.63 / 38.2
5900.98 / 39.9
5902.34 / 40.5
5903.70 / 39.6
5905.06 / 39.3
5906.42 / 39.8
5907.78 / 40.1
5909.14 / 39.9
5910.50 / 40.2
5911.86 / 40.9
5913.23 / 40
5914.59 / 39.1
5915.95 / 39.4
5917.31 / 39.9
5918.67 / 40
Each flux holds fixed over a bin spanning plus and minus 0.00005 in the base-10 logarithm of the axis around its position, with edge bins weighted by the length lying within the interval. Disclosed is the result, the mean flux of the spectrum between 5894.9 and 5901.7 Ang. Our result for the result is 35.4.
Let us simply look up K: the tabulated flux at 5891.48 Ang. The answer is 30.2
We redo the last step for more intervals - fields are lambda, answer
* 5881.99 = 40.9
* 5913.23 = 40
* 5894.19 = 36.4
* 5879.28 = 40.4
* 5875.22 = 41.1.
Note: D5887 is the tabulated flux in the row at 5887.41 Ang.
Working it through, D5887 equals 38.5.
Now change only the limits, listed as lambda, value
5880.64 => 40.6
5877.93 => 40.7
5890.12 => 27.5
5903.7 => 39.6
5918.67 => 40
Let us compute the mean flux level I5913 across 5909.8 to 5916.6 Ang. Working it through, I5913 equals 39.9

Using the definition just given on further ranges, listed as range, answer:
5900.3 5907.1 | 39.9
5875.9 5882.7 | 40.7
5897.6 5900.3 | 37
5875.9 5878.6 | 40.8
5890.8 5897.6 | 33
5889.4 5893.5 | 31.2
